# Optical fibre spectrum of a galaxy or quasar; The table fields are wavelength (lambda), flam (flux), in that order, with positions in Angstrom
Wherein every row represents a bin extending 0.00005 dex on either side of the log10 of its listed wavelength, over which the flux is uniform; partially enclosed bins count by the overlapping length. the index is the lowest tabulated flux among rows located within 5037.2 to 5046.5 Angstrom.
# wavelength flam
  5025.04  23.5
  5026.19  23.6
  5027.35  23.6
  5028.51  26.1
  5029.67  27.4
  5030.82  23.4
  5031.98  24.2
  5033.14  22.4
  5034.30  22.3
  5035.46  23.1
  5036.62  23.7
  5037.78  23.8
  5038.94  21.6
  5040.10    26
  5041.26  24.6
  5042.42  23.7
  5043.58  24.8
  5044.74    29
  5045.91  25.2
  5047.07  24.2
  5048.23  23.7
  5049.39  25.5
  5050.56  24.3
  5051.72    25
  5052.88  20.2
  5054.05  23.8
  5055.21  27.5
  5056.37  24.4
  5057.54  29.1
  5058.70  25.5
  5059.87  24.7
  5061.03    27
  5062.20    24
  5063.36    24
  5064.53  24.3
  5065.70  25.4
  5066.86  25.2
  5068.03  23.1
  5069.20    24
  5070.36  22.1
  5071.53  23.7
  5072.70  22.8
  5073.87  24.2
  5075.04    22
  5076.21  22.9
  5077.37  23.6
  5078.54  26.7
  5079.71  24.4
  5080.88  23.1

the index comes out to 21.6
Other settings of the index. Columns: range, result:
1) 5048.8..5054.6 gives 20.2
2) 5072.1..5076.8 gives 22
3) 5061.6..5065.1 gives 24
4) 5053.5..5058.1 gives 23.8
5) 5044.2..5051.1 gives 23.7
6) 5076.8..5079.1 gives 23.6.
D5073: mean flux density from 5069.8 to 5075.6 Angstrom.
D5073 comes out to 22.9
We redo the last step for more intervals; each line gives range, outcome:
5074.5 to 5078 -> 22.9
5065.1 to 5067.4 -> 25.3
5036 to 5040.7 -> 23.8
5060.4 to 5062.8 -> 25.5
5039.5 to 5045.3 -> 25.6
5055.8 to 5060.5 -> 25.9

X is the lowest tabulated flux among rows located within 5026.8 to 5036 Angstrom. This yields 22.3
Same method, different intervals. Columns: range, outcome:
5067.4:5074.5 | 22.1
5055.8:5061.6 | 24.4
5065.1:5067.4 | 25.2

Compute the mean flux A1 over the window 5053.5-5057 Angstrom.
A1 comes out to 25.3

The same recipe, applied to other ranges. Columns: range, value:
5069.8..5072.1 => 22.9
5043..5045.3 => 26.9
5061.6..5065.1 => 24.1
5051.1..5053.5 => 22.6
